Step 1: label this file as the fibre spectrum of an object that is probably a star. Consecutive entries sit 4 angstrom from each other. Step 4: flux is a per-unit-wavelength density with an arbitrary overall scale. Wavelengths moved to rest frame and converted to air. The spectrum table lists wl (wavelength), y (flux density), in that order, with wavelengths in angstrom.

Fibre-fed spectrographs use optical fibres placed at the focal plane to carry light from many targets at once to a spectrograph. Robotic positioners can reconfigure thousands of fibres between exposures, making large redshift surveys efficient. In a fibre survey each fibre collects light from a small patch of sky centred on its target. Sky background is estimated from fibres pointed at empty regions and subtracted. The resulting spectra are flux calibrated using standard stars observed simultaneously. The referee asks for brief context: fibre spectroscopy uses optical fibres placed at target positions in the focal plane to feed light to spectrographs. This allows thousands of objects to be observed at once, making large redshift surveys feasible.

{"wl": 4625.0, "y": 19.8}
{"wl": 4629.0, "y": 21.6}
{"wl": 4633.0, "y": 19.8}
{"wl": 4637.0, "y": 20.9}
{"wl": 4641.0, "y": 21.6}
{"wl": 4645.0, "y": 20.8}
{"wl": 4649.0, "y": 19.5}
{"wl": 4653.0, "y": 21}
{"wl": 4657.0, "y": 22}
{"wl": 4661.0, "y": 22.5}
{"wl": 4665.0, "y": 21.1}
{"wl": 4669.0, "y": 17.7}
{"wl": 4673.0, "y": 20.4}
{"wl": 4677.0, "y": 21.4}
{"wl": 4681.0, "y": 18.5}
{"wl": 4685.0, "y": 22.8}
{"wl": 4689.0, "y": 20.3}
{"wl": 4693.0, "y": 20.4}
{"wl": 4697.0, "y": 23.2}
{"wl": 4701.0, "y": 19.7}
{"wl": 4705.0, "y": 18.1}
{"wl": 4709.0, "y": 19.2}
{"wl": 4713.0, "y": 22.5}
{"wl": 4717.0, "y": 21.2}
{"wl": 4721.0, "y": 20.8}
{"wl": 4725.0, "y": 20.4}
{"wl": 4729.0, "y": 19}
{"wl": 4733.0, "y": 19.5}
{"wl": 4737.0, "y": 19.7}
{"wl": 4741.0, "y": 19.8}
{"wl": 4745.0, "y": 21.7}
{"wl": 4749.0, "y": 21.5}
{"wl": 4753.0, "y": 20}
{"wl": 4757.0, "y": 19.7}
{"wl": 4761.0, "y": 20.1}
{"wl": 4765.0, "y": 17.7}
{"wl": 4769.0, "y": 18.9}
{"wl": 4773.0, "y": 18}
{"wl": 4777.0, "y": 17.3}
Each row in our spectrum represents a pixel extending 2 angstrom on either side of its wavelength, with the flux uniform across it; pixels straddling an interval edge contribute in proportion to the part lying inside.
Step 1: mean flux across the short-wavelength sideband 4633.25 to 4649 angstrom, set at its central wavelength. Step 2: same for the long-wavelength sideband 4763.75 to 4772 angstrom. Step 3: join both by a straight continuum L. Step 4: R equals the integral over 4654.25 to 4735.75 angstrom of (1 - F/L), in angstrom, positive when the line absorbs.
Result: -3.38 angstrom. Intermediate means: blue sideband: 20.8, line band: 20.5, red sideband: 18.3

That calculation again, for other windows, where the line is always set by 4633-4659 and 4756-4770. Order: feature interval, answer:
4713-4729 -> -0.9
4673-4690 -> -0.3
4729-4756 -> -1.2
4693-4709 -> -0.1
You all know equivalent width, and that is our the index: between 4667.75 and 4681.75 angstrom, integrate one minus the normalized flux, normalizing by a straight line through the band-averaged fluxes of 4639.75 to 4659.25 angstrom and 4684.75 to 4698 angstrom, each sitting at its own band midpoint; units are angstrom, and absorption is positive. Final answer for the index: 1.0 angstrom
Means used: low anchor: 21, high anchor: 21.4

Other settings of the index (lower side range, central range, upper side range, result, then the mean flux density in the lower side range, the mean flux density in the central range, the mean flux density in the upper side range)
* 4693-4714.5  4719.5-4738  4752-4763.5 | 0.3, 20.5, 19.9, 19.8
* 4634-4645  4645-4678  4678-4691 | 0.2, 21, 20.7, 20.6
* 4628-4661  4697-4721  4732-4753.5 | 0.2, 21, 20.4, 20.4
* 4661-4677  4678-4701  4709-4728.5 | -0.5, 20.3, 20.9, 20.8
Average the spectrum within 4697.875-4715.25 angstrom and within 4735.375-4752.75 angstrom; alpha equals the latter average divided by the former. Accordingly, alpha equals 1.03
